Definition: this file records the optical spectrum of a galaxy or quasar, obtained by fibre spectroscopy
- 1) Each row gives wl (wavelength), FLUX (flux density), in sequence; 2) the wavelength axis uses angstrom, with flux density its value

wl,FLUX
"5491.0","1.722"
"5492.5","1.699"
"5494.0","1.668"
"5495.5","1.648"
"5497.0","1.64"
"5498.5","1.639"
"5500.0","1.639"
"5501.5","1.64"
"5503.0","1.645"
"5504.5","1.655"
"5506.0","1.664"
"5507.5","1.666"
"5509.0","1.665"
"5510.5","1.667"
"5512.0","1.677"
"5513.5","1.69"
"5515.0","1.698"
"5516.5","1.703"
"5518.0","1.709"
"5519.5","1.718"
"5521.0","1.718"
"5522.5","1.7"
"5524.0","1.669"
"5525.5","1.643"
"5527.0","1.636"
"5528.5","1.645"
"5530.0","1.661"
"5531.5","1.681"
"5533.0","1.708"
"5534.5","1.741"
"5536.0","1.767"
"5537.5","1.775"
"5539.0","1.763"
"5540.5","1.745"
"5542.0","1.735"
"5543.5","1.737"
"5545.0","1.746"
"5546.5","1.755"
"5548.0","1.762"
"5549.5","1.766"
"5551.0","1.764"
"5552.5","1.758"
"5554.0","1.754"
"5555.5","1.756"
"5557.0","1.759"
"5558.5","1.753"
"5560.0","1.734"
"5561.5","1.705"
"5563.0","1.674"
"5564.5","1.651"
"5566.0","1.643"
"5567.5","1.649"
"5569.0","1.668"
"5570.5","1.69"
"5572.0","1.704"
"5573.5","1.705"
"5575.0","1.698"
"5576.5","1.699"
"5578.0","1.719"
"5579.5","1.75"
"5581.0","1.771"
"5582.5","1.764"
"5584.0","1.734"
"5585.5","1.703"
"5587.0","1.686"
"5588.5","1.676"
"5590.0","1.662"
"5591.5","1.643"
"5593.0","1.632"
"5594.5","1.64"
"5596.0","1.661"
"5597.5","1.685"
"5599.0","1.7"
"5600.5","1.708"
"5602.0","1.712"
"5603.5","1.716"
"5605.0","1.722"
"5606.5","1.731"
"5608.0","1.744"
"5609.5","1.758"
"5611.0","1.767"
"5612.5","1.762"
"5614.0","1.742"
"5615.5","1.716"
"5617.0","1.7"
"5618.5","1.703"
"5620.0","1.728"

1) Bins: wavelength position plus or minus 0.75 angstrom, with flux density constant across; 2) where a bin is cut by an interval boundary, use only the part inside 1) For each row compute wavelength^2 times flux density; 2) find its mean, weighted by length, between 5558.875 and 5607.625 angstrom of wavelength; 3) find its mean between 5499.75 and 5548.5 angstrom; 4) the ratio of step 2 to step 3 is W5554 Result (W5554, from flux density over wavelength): 1.02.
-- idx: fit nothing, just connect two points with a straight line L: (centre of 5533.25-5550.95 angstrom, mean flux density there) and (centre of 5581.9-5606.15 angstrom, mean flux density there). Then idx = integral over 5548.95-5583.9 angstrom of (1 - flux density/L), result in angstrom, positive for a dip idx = 0.1 angstrom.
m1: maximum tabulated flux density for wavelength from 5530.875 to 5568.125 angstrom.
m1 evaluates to 1.775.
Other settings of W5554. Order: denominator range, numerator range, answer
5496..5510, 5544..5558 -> 1.08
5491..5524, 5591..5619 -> 1.06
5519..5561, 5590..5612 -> 1.01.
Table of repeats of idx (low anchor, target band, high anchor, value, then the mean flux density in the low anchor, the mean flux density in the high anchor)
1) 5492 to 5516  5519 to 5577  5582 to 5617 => -1.1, 1.66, 1.71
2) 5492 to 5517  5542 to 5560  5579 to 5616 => -0.7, 1.66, 1.71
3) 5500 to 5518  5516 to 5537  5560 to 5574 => -0.3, 1.67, 1.68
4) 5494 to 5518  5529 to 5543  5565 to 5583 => -0.4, 1.66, 1.7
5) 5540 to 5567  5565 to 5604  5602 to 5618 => 0.9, 1.73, 1.73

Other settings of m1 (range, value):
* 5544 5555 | 1.766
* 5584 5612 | 1.767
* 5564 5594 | 1.771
